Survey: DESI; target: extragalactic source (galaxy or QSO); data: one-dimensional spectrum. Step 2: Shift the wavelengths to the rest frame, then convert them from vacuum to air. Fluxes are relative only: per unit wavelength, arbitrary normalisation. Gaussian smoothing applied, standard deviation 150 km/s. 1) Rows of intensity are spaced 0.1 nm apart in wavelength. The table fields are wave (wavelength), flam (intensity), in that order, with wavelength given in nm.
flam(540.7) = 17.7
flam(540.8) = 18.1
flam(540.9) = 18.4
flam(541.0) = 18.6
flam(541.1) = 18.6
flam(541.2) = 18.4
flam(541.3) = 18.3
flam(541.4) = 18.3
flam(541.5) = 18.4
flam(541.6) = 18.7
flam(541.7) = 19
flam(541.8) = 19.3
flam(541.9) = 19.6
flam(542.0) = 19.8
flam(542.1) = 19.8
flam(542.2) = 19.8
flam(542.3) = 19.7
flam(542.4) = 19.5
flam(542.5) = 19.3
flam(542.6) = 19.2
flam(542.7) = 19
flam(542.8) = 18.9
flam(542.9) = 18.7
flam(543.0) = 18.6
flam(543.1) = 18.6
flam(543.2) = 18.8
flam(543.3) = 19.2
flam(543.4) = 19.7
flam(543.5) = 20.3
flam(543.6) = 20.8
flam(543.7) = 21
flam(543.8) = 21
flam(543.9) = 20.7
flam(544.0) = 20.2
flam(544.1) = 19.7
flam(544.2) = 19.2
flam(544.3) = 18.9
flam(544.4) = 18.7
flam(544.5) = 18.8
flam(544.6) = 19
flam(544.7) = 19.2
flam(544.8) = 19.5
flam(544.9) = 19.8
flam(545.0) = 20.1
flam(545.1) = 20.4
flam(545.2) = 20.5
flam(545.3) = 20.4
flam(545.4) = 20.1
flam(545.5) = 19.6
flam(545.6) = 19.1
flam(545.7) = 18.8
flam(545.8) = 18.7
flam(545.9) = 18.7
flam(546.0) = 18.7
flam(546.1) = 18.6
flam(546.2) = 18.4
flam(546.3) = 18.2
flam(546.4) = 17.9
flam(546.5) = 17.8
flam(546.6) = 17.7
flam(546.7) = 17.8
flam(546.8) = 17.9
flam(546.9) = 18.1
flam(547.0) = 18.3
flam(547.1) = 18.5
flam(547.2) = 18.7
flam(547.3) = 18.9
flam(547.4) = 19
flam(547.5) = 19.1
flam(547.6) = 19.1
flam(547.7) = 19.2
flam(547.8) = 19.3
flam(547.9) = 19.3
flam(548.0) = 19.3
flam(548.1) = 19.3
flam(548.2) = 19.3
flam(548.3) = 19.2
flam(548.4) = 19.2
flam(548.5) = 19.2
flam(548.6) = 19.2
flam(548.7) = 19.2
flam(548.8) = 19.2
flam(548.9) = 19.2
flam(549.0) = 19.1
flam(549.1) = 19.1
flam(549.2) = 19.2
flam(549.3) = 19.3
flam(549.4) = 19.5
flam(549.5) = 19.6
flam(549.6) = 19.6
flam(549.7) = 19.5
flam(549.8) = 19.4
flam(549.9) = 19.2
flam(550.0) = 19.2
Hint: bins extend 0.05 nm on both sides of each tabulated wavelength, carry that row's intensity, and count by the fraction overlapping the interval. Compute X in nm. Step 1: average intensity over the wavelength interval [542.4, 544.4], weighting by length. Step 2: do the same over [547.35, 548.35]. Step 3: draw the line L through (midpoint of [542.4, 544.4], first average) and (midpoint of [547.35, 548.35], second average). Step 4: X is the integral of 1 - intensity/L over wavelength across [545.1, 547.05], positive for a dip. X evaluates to 0.06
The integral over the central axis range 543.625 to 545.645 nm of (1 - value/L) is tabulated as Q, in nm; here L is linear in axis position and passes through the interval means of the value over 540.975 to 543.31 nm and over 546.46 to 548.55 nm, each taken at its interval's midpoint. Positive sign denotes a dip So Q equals -0.097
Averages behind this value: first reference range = 19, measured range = 19.8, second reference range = 18.8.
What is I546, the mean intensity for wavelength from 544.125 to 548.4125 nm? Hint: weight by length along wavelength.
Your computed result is 19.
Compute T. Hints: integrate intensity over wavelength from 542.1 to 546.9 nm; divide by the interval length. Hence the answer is 19.3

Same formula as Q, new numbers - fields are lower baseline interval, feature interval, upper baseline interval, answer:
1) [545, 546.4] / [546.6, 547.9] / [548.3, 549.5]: 0.040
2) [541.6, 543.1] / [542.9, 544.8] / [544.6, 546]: -0.014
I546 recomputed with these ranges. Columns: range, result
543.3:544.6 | 19.9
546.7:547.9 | 18.7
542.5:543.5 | 19.1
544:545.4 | 19.6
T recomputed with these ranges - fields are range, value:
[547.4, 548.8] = 19.2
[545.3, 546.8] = 18.6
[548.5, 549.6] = 19.3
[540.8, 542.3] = 18.9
